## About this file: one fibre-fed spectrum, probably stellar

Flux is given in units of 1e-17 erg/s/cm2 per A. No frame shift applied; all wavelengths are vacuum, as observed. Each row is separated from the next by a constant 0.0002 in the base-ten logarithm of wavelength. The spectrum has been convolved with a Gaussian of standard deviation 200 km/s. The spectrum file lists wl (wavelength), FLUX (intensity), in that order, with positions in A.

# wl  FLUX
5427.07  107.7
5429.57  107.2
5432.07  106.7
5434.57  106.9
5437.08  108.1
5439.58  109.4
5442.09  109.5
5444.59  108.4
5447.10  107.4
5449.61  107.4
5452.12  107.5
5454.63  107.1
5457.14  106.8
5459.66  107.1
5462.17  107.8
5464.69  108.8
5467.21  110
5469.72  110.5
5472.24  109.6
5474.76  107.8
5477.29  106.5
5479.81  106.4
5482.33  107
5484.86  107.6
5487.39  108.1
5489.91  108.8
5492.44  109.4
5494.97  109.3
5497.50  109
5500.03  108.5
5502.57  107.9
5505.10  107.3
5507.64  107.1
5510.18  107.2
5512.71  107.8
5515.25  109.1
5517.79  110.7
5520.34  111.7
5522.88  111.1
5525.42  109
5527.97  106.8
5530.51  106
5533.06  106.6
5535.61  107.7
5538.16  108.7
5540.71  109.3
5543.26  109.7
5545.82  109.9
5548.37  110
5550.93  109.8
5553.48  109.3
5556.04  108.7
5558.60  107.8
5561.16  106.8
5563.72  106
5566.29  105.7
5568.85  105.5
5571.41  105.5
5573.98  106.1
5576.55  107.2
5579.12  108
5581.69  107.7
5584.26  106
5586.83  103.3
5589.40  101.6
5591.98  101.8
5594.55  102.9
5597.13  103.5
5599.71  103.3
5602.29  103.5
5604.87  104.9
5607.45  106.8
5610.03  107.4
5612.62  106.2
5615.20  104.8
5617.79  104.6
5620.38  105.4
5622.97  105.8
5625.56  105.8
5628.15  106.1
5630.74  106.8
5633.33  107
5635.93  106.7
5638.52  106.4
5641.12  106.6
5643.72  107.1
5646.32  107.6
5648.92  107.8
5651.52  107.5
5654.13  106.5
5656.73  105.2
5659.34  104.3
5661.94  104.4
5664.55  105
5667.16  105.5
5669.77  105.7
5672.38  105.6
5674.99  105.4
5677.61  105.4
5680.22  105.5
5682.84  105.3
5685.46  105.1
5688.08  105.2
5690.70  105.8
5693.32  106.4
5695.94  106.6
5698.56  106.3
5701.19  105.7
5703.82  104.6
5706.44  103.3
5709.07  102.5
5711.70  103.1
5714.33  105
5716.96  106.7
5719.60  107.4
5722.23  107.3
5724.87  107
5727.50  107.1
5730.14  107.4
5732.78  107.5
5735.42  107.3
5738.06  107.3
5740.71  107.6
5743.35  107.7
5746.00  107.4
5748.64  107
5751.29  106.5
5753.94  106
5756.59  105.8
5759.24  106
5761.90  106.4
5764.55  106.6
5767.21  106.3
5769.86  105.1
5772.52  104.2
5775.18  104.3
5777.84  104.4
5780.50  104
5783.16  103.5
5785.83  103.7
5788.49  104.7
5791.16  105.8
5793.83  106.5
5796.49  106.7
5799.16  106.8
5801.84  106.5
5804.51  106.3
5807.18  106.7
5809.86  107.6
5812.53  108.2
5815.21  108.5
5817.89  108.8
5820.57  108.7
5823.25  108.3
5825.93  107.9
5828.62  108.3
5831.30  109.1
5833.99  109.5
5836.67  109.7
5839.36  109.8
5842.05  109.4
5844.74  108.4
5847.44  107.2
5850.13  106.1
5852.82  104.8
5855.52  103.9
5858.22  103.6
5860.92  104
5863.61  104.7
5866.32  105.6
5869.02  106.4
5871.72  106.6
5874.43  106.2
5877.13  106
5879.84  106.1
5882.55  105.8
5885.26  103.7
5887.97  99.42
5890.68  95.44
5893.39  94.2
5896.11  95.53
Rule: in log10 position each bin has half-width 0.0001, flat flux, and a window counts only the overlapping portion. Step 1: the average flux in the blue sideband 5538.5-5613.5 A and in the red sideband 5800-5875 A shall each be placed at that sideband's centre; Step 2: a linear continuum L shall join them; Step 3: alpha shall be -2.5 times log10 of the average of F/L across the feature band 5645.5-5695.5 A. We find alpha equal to 0.01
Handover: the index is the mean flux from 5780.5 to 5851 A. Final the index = 107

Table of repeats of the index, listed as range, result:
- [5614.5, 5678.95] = 106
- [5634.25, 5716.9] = 106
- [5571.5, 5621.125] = 105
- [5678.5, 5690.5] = 105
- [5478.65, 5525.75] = 109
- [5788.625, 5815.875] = 107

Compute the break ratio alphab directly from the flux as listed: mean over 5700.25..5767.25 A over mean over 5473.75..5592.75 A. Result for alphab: 1.0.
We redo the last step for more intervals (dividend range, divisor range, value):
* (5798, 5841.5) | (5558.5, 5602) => 1.03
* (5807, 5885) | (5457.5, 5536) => 0.99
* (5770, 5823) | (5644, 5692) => 1.00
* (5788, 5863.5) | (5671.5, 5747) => 1.01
